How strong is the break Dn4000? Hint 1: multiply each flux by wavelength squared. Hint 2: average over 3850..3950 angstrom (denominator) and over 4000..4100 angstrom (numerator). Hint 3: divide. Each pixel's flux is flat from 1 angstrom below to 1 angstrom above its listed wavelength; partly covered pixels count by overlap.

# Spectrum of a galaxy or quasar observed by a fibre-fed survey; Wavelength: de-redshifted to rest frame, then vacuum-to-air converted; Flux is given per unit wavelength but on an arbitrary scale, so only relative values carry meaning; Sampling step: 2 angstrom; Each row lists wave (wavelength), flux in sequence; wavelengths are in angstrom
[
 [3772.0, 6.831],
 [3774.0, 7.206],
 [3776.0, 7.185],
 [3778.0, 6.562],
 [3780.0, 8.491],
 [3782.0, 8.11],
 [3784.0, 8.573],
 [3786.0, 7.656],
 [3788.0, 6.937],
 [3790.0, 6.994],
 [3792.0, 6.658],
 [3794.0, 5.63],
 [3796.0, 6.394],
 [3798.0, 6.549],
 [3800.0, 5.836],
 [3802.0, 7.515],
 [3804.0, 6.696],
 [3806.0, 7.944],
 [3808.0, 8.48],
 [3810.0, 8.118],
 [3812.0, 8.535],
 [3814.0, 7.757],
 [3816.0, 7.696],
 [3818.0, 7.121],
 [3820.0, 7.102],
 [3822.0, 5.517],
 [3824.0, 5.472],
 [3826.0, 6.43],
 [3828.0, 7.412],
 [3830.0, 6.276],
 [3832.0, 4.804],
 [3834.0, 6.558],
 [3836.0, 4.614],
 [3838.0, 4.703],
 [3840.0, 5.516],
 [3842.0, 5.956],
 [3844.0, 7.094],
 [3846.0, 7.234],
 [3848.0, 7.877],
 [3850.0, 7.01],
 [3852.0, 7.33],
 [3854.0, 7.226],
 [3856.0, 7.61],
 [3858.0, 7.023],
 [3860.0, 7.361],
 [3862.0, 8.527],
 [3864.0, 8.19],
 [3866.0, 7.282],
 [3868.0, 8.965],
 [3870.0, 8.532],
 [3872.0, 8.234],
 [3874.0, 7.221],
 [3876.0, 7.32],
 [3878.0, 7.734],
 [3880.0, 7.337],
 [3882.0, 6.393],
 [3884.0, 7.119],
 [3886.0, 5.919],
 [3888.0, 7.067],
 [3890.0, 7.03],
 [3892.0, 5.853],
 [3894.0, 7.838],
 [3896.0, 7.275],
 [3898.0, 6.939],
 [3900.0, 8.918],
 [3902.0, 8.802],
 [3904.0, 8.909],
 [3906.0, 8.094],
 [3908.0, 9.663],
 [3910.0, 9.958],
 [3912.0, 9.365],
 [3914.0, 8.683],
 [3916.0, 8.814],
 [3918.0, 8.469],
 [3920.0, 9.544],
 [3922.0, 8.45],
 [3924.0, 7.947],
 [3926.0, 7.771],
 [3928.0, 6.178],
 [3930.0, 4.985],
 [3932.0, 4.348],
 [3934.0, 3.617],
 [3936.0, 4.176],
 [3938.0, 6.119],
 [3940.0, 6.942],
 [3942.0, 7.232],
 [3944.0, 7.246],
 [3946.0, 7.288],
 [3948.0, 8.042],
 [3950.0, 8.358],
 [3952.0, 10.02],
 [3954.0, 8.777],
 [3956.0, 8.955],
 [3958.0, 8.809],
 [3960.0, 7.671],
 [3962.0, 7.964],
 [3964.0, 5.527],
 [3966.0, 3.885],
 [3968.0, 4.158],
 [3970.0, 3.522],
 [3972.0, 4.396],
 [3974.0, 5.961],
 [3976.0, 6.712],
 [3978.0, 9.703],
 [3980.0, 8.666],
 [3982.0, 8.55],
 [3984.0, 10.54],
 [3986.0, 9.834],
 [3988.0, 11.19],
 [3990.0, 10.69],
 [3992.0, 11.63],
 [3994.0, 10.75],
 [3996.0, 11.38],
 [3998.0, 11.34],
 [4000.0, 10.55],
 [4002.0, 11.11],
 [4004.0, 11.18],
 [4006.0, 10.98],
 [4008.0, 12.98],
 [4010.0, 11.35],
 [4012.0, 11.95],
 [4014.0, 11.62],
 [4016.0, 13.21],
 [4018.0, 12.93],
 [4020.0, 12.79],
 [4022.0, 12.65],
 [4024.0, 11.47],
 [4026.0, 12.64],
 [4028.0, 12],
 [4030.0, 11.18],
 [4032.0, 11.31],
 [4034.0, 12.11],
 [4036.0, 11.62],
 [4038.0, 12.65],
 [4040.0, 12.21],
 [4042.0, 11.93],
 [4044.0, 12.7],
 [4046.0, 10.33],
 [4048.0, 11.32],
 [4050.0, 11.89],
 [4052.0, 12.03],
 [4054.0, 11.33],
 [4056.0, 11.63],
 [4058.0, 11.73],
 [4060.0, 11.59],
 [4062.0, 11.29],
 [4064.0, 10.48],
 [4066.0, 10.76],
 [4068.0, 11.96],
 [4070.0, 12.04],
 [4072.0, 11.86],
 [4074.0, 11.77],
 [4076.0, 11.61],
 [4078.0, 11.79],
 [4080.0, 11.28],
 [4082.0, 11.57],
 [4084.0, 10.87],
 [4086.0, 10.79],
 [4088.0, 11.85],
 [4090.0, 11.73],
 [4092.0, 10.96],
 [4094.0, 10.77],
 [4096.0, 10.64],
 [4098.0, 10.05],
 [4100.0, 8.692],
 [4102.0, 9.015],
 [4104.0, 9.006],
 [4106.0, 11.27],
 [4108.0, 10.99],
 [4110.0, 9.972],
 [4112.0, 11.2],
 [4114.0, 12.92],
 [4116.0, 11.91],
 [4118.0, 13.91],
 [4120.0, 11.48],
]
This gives 1.7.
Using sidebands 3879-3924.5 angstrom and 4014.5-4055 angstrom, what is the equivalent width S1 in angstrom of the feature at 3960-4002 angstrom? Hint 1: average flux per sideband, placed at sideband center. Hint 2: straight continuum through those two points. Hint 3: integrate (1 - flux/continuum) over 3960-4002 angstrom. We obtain 8.4 angstrom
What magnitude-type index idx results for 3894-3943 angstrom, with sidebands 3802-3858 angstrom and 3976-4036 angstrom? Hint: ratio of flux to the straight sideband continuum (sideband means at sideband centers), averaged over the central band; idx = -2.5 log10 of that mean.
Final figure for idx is 0.19 mag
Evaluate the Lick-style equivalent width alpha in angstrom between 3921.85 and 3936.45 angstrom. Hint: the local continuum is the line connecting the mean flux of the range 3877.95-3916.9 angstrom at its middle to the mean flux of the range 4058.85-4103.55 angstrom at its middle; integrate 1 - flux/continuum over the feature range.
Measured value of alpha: 4.4 angstrom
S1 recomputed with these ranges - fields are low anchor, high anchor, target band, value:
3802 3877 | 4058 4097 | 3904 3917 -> -1.1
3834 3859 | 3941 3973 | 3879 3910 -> -3.9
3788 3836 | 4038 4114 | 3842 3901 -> 2.9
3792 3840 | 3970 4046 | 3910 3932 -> 2.4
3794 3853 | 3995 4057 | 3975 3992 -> 1.8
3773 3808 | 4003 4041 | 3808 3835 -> 3.1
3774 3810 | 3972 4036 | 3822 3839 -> 4.6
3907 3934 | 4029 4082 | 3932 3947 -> 4.3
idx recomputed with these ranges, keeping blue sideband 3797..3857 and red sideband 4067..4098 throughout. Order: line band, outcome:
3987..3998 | -0.14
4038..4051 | -0.11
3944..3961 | 0.08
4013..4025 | -0.21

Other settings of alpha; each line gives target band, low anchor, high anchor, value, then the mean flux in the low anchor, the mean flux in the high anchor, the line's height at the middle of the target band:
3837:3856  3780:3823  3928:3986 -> 1.18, 7.26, 6.9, 7.16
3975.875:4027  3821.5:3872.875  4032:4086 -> -4.05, 6.89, 11.6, 10.3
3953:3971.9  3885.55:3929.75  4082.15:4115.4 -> 4.95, 8.04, 10.7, 8.81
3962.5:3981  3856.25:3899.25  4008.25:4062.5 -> 7.74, 7.4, 11.9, 10.1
